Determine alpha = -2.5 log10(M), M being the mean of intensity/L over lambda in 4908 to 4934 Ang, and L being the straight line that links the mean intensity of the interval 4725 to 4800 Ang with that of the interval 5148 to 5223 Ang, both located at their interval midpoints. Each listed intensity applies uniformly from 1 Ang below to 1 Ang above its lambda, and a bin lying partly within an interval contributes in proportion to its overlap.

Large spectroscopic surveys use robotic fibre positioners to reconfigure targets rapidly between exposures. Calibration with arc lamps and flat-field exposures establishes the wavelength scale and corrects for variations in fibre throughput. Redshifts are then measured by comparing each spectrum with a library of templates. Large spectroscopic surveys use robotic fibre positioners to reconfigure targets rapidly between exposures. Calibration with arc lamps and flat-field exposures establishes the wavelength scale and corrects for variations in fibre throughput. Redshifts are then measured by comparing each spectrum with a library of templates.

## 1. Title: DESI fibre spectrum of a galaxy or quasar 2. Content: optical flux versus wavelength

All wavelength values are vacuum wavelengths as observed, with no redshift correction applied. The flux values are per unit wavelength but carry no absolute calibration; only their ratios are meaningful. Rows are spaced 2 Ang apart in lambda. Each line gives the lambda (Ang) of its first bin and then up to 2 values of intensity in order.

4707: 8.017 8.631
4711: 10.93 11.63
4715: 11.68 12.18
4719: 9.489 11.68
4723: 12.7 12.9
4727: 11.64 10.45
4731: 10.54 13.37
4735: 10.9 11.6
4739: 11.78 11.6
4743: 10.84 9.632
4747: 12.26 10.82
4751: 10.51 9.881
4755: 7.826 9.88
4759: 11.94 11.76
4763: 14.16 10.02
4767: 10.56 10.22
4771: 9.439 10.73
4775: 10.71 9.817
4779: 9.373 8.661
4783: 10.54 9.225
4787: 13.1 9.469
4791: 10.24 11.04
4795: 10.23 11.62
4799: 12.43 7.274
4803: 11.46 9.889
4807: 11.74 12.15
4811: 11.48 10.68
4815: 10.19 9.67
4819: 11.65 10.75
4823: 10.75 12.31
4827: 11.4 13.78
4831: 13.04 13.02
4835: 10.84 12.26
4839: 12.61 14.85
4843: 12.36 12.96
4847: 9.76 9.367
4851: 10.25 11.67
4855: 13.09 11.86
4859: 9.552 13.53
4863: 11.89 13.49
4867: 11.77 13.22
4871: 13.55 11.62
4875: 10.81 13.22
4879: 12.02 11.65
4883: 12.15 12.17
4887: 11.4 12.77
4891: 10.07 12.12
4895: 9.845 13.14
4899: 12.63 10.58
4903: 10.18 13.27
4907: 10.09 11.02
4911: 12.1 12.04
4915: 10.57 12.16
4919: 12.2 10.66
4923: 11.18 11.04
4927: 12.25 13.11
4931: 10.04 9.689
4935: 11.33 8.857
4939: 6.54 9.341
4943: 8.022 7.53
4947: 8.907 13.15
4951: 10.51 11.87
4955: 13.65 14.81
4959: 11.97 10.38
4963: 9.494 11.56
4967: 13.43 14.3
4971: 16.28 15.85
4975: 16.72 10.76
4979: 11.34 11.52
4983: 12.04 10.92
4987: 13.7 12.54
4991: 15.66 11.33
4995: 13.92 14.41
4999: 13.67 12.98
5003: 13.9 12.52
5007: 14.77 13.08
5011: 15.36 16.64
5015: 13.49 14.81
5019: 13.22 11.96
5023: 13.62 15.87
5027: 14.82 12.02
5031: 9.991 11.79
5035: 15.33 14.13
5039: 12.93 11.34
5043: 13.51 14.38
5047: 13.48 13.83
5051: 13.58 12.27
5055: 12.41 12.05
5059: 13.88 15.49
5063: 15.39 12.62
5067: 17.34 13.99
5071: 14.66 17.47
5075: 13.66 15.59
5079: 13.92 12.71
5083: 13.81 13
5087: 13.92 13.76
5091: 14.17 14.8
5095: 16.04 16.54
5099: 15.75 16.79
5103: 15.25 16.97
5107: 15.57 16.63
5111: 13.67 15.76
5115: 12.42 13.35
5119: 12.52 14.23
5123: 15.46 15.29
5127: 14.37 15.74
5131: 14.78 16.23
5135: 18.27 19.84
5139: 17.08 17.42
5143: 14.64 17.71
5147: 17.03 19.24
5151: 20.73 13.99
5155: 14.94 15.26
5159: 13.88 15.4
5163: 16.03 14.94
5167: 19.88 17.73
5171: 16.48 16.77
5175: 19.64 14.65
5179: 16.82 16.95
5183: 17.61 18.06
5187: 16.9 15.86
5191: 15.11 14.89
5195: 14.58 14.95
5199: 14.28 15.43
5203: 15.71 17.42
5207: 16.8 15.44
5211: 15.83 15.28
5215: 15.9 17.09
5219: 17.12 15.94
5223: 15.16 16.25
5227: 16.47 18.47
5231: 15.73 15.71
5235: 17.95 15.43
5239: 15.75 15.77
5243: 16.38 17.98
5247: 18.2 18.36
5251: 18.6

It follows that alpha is 0.13 mag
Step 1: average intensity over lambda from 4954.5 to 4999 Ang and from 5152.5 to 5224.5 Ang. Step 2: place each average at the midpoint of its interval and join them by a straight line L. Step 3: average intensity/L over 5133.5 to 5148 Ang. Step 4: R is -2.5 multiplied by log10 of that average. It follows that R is -0.13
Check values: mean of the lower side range 13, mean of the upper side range 16.1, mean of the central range 17.4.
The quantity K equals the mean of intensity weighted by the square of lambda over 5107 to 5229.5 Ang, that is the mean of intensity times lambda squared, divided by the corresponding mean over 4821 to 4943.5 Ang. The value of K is 1.56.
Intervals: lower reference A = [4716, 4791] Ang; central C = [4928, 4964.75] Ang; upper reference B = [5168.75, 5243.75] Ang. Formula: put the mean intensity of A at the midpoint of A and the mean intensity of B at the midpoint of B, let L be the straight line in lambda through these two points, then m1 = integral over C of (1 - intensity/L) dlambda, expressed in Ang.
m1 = 7.4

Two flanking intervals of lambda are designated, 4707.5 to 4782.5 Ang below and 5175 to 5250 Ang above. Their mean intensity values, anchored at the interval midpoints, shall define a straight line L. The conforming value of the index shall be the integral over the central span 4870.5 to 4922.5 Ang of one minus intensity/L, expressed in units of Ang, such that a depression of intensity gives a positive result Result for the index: 3.9 Ang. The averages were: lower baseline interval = 10.9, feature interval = 11.7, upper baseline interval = 16.3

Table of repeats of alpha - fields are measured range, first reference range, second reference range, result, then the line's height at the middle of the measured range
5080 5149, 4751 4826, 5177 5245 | -0.035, 14.9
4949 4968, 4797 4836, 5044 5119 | 0.085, 13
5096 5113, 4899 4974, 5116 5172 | -0.045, 15.2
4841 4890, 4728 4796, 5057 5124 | -0.003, 12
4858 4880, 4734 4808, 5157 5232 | -0.028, 11.9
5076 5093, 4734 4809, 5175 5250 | 0.058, 14.7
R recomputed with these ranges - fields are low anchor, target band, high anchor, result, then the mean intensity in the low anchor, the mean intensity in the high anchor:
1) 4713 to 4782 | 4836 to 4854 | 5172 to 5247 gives 0.025 mag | 10.9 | 16.3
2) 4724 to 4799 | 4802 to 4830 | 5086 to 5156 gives 0.027 mag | 10.8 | 15.7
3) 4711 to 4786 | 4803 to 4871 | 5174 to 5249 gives 0.015 mag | 10.9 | 16.3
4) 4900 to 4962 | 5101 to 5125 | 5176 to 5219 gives -0.032 mag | 10.9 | 16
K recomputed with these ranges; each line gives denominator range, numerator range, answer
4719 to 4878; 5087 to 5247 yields 1.65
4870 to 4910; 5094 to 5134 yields 1.42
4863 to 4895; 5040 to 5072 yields 1.23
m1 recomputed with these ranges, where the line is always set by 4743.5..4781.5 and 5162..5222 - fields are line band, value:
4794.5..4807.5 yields 0.4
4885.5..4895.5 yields 0.7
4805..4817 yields 0.1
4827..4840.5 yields -1.4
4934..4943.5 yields 3.0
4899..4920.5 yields 1.8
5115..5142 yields -0.2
